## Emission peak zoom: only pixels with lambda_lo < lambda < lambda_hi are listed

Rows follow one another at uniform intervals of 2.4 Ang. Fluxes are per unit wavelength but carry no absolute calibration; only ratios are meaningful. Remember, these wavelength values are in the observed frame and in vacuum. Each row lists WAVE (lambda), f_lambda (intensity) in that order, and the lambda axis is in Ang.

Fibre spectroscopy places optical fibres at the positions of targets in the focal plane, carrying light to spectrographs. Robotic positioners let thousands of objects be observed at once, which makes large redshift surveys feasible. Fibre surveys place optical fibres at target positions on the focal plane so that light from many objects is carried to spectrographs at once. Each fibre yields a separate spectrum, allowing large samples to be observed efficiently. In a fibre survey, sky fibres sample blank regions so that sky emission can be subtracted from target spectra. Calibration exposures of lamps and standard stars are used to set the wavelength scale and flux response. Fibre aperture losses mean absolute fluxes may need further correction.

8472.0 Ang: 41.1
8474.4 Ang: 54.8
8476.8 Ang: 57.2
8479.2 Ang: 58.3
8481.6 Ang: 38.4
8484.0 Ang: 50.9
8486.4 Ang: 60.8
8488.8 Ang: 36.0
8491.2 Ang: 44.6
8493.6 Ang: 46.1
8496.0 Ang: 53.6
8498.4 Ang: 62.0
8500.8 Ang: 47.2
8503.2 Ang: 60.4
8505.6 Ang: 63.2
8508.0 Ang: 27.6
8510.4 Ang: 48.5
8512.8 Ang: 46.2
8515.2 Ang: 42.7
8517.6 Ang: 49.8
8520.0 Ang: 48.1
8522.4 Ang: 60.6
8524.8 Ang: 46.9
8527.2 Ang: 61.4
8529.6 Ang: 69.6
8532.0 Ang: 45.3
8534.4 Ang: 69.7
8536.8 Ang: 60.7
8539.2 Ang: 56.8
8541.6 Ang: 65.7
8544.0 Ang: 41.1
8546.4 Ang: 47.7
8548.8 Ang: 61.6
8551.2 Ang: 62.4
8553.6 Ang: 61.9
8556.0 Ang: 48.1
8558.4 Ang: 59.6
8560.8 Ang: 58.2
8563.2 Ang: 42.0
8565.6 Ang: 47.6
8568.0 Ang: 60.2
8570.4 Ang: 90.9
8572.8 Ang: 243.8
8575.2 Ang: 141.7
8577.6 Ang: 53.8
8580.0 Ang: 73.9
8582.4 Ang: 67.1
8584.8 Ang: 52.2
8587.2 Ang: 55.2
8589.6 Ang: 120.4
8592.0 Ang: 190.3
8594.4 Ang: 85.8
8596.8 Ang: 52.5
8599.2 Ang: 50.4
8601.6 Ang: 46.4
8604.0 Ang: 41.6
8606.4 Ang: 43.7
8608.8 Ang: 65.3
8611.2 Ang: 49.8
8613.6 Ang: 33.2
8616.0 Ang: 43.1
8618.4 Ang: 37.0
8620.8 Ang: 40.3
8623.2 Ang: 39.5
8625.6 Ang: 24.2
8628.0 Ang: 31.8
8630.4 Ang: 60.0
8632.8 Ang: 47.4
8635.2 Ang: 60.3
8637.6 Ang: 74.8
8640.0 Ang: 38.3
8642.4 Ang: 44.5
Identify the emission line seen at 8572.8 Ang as [S II]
